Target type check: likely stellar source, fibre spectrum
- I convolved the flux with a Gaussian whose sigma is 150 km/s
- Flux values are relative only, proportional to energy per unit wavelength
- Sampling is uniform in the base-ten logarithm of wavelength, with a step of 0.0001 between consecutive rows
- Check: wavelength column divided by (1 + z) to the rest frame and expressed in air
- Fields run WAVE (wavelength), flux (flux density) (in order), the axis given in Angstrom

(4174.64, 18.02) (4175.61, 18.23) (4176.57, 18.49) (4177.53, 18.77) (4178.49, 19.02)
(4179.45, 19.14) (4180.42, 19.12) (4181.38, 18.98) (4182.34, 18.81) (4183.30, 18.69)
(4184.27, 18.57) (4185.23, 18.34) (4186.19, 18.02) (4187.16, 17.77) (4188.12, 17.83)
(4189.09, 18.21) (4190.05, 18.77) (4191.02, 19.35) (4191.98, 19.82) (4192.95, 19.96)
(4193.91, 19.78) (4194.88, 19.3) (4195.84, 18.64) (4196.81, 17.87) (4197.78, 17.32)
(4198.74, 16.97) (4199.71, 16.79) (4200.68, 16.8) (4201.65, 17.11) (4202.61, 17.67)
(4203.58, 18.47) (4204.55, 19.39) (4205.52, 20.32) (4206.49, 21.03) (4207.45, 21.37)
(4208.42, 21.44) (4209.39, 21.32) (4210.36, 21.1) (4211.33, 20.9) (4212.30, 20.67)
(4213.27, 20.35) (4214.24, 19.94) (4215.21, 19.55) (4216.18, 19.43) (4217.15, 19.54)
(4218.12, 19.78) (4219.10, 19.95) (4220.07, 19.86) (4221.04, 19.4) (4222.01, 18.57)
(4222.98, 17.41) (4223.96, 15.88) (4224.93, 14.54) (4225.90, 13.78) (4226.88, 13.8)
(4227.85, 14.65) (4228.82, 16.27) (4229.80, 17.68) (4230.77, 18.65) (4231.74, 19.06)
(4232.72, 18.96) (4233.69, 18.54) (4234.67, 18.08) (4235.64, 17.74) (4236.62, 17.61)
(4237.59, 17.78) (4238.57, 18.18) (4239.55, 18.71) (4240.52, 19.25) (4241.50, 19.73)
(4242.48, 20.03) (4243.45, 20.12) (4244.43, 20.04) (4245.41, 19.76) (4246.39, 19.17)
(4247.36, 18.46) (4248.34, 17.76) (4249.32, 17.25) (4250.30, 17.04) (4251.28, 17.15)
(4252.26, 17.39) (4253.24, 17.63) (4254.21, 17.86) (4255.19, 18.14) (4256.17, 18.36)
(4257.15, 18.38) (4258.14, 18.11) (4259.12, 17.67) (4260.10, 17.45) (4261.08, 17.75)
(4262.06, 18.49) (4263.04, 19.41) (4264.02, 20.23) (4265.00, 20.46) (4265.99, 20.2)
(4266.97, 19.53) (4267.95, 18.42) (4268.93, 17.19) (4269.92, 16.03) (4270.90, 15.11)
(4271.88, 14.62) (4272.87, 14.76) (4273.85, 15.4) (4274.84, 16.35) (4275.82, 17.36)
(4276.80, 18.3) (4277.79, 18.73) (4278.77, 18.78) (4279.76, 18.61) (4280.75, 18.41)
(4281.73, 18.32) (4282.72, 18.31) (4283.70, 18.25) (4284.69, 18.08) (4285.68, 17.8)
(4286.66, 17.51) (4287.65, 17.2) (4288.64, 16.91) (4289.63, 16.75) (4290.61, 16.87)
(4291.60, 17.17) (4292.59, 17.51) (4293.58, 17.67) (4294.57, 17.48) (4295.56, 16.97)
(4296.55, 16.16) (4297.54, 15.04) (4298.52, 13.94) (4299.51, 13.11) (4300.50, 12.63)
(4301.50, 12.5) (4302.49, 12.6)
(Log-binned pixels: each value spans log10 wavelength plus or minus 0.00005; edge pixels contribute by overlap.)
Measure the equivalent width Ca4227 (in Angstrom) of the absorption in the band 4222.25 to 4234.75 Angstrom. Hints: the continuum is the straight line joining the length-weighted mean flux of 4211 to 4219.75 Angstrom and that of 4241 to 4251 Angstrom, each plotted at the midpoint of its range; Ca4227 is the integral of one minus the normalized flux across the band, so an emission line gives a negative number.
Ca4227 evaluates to 1.8 Angstrom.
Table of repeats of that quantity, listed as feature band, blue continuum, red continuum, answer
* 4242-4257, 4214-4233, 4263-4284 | -0.5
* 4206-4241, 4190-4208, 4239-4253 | 0.2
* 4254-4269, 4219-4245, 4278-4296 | -0.7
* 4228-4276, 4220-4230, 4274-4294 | -3.1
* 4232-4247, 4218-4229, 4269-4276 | -2.2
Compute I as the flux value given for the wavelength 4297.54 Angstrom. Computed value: 15.04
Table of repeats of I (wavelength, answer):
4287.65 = 17.2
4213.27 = 20.35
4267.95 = 18.42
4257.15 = 18.38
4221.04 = 19.4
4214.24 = 19.94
